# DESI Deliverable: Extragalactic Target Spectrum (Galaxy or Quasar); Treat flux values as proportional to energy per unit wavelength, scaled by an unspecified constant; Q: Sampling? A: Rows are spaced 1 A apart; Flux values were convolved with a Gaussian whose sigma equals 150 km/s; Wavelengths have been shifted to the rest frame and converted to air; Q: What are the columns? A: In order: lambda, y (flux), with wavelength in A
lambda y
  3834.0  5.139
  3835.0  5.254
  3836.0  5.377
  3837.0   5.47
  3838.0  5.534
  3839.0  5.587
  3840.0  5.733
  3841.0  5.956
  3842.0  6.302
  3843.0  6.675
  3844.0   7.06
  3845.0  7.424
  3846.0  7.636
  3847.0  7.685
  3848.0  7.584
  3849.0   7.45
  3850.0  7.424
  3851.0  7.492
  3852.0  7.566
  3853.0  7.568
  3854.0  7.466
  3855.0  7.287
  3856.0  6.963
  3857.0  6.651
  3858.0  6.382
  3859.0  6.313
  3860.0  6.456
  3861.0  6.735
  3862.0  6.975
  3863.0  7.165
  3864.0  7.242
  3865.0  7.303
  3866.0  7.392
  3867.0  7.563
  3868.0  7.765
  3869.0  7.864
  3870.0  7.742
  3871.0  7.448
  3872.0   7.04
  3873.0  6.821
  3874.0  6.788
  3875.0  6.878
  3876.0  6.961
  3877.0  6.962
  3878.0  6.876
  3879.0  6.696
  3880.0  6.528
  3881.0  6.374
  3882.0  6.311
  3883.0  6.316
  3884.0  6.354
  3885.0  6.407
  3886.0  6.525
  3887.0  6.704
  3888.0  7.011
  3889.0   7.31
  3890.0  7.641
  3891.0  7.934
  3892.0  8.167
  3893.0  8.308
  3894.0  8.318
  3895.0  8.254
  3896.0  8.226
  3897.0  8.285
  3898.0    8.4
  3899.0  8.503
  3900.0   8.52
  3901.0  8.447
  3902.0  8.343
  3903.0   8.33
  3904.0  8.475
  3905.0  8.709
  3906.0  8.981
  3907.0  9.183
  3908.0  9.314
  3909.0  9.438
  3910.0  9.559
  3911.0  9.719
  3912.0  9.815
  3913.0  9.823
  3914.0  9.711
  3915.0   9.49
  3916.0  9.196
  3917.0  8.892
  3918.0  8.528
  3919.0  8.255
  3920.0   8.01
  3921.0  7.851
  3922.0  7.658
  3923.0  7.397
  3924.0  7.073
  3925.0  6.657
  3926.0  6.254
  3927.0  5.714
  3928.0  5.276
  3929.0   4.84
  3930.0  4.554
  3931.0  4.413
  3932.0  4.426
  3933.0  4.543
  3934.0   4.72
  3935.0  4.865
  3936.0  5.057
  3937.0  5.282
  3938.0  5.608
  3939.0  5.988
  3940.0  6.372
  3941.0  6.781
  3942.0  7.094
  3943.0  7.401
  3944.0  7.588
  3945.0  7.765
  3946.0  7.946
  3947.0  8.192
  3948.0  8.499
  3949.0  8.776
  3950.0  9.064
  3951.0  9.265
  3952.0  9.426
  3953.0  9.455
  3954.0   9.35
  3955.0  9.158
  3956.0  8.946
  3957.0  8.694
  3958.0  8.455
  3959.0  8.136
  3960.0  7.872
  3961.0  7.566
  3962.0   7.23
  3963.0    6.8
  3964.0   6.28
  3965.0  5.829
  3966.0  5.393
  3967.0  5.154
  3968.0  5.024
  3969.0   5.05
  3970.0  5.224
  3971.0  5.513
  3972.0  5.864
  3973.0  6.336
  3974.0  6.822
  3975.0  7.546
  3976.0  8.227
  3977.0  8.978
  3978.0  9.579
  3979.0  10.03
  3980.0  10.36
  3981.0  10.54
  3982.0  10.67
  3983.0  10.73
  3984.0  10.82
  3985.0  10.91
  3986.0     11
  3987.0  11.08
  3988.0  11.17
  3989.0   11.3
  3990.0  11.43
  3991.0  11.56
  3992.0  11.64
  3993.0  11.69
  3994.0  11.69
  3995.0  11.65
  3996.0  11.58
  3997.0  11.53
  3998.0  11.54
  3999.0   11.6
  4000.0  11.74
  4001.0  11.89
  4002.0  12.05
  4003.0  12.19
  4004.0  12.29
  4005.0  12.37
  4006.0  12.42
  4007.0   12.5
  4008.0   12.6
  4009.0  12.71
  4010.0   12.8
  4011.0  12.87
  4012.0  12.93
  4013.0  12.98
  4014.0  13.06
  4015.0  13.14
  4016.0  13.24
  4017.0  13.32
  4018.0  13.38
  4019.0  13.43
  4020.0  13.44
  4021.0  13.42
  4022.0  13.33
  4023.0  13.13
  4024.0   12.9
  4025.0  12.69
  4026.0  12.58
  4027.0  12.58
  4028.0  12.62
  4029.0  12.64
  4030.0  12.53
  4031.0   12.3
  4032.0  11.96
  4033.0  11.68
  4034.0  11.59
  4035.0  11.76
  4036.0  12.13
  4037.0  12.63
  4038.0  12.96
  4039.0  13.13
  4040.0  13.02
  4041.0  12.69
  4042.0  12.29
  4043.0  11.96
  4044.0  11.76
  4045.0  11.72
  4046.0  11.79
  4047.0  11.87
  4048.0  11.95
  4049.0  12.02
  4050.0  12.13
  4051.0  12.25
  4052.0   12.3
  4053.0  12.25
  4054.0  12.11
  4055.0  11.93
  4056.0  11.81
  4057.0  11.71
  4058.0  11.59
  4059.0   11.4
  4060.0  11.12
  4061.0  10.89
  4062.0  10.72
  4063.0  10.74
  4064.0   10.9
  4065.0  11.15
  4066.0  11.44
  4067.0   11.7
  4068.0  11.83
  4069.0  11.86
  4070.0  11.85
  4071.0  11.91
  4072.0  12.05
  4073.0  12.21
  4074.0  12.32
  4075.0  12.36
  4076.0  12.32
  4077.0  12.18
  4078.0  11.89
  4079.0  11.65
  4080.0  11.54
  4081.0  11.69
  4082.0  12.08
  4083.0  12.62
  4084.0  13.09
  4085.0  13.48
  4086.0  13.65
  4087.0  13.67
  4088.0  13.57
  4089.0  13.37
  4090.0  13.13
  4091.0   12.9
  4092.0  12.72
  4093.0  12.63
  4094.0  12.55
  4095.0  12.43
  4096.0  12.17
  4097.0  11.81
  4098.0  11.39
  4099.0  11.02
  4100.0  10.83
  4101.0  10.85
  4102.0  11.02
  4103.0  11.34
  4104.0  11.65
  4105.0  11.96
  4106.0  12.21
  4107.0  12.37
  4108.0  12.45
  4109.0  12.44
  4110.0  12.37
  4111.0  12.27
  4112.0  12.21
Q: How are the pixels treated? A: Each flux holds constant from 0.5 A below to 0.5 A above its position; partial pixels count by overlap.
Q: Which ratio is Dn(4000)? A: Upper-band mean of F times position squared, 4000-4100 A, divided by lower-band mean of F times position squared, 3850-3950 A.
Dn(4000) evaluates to 1.80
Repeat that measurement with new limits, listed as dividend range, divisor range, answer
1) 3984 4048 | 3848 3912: 1.74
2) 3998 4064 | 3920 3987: 1.73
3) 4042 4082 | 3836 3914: 1.73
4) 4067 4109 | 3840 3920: 1.77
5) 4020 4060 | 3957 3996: 1.45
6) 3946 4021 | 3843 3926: 1.38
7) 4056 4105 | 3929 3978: 1.84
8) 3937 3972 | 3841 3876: 1.07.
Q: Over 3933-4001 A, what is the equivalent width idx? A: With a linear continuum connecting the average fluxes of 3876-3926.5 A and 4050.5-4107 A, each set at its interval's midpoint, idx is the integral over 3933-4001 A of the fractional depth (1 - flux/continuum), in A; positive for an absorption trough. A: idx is 7.4 A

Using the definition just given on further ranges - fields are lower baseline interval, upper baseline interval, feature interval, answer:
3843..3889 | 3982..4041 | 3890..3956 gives 9.1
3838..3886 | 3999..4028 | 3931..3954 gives 7.0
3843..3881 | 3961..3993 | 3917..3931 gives 2.0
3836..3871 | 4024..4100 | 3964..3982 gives 5.0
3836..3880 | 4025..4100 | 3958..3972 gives 4.9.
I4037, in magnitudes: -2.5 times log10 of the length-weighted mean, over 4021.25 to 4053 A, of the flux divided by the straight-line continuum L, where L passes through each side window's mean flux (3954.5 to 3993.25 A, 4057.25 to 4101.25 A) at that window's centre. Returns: -0.16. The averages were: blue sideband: 8.56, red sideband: 12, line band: 12.4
